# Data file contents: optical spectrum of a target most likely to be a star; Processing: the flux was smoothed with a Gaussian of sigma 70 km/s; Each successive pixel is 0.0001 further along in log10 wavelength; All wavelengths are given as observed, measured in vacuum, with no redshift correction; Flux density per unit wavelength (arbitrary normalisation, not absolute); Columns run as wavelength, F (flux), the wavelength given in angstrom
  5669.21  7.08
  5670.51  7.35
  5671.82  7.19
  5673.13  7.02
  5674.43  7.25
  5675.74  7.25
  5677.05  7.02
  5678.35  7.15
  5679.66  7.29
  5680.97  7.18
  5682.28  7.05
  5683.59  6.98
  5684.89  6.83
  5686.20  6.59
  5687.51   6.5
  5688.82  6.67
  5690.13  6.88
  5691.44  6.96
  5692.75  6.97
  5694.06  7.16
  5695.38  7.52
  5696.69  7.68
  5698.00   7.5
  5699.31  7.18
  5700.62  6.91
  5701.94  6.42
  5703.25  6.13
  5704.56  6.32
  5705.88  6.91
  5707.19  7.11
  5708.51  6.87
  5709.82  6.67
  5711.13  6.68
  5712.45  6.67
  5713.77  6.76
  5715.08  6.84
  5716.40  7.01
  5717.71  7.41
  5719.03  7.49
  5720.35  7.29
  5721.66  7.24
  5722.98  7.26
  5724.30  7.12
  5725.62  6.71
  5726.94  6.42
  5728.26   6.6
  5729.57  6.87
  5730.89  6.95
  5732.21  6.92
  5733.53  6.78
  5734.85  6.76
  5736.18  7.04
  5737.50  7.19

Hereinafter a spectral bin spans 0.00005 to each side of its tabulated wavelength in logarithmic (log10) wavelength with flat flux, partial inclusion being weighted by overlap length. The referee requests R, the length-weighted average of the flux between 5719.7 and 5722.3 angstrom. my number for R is 7.29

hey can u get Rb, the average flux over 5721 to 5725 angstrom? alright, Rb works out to 7.2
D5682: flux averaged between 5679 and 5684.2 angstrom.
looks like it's 7.12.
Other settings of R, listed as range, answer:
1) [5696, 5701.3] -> 7.32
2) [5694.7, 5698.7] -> 7.55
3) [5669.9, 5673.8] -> 7.18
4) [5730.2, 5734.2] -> 6.88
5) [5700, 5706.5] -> 6.53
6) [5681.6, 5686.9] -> 6.87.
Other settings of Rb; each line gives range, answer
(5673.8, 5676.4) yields 7.23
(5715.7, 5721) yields 7.29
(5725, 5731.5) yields 6.71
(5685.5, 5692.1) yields 6.72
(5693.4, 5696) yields 7.31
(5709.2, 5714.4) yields 6.69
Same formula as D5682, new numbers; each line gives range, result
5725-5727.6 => 6.56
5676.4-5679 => 7.1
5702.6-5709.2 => 6.67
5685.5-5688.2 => 6.55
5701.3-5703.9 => 6.28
